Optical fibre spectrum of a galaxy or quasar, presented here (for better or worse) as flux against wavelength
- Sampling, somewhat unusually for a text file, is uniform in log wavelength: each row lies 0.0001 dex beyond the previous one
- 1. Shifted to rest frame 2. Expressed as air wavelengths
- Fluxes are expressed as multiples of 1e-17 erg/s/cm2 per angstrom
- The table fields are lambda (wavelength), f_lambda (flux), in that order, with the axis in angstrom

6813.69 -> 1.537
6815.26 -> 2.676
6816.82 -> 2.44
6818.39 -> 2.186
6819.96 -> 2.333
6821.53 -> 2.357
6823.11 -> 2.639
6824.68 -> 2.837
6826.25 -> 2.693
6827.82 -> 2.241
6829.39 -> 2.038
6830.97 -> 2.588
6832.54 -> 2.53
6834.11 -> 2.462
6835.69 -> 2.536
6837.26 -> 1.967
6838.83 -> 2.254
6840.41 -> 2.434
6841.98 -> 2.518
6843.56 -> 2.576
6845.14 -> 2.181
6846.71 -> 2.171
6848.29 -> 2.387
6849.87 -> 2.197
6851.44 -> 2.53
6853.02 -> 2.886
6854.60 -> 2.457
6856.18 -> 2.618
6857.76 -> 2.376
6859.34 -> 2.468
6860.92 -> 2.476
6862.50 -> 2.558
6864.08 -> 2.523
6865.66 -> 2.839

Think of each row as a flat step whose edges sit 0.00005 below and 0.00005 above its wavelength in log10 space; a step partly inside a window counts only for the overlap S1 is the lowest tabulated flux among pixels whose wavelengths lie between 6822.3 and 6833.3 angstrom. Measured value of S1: 2.038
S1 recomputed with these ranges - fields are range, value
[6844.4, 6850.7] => 2.171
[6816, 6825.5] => 2.186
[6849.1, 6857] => 2.197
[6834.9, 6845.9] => 1.967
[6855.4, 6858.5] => 2.376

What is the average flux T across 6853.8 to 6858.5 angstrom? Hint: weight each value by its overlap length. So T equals 2.48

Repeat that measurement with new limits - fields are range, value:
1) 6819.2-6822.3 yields 2.35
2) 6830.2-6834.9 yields 2.53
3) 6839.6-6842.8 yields 2.47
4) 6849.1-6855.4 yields 2.52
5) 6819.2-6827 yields 2.57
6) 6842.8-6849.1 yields 2.33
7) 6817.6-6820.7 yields 2.26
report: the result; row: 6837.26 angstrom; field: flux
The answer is 1.967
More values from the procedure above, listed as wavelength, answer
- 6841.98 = 2.518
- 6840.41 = 2.434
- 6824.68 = 2.837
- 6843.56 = 2.576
